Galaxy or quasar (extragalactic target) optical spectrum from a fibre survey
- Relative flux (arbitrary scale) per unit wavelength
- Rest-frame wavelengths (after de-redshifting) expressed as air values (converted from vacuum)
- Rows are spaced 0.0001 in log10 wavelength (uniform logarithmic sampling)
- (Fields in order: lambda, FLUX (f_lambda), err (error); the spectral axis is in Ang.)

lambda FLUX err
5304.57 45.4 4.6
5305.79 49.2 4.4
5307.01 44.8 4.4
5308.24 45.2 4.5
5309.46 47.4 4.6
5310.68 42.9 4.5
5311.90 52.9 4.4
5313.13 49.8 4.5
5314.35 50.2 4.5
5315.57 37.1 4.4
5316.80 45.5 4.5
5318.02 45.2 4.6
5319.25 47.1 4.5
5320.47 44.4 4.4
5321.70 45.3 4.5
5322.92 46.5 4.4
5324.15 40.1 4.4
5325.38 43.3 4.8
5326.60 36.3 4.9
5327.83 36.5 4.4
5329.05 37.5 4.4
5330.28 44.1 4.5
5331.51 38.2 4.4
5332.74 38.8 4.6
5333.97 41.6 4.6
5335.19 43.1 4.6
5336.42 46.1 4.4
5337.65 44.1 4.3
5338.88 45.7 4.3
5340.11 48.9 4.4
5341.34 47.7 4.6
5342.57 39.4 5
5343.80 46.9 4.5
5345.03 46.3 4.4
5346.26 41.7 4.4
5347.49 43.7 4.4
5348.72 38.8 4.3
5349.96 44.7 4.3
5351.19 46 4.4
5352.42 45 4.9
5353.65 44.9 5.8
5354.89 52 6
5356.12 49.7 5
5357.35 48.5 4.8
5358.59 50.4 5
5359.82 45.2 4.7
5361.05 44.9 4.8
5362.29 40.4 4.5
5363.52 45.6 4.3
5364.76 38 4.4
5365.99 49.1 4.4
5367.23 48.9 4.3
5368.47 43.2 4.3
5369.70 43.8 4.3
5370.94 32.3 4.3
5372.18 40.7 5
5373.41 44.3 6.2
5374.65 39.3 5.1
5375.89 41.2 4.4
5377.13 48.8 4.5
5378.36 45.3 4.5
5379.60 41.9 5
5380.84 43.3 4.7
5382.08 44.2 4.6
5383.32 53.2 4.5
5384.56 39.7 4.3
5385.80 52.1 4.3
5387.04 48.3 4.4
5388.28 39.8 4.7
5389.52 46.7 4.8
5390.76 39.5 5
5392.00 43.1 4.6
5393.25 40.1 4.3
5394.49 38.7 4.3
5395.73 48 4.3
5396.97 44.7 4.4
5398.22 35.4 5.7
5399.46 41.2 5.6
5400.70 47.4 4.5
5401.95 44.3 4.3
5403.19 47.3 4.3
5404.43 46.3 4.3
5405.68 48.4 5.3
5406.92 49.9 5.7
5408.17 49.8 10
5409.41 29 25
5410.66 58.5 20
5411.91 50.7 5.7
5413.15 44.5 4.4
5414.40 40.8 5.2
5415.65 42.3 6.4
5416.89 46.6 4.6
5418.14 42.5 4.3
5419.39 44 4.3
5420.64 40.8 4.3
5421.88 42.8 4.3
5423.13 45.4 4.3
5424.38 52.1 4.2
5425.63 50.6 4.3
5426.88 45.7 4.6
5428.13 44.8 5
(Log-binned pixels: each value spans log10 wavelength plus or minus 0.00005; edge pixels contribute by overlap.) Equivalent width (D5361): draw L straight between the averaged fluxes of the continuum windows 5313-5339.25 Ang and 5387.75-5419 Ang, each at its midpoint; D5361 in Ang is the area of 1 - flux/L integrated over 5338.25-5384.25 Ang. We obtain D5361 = -1.2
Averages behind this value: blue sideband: 42.9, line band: 44.7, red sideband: 44.2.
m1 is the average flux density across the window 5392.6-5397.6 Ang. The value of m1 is 42.8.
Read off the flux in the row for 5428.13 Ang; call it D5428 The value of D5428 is 44.8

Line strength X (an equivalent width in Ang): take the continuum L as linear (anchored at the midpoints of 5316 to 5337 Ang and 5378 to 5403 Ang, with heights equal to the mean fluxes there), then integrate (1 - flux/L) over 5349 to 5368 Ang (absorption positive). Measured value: -1.3 Ang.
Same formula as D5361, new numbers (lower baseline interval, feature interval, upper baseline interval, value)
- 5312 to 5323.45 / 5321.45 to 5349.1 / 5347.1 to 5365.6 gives 1.8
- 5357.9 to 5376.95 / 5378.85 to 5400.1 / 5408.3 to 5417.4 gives 0.3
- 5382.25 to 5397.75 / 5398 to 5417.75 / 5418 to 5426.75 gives -0.1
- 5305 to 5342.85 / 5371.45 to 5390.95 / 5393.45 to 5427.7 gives 0.2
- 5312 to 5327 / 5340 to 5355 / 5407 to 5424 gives 0.0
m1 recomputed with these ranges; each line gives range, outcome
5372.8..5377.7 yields 43.3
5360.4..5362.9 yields 42.7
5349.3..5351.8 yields 45.1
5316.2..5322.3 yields 45.5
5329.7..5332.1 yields 41.1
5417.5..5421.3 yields 42.5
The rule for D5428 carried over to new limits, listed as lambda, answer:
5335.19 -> 43.1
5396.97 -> 44.7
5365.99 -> 49.1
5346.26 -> 41.7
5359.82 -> 45.2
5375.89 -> 41.2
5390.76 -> 39.5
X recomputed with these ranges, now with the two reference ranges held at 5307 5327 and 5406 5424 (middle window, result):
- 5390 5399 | 0.7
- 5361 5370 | 0.2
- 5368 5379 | 0.7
